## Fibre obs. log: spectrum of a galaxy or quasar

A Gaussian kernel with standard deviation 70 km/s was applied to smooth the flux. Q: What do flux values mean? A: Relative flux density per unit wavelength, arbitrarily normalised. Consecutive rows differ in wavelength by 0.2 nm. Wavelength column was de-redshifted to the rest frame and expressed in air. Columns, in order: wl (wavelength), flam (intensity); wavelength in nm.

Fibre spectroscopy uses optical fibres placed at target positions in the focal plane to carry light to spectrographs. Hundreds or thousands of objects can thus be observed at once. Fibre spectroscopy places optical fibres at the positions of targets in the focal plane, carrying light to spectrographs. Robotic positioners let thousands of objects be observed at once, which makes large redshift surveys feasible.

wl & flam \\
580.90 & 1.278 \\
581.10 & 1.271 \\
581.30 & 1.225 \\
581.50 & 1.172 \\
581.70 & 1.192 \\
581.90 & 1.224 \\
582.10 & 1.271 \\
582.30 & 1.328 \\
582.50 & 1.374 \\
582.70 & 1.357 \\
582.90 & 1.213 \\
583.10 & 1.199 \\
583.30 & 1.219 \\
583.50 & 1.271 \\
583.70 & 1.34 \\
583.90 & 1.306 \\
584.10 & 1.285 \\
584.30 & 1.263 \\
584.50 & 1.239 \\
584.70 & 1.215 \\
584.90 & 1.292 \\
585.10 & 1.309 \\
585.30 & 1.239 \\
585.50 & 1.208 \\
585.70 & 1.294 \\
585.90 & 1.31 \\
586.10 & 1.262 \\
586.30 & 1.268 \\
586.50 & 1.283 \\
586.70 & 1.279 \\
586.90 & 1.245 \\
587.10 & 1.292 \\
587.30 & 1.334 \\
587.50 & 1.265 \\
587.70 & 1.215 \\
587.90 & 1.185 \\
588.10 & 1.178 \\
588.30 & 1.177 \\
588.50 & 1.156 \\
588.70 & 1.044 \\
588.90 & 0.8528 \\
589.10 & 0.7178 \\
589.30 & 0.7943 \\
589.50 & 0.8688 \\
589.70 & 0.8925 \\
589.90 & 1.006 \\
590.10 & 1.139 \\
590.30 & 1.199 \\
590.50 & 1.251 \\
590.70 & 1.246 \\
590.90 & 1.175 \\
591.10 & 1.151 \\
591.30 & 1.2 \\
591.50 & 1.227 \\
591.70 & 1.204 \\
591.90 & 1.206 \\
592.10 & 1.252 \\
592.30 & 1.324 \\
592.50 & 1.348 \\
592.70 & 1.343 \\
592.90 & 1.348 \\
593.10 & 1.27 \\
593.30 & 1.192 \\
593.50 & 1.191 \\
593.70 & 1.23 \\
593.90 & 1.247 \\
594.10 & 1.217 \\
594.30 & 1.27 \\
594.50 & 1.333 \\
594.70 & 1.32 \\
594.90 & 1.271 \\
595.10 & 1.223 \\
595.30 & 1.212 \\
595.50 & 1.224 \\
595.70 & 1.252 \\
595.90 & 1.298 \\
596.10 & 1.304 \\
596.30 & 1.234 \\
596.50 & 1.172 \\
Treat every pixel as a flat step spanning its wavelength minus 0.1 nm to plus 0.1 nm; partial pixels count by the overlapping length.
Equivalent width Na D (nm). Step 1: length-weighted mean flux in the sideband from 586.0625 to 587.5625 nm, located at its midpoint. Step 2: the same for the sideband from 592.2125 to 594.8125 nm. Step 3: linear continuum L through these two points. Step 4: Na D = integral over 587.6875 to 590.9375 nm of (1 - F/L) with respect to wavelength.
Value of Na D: 0.56 nm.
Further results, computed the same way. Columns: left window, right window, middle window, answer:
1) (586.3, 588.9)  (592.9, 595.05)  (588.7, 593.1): 0.37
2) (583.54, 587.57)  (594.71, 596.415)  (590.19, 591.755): 0.07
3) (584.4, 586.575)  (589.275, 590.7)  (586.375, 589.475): 0.06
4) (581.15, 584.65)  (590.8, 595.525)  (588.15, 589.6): 0.35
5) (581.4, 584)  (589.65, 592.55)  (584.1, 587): -0.06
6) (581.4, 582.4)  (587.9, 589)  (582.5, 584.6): -0.13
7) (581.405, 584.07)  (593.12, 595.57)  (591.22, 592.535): 0.00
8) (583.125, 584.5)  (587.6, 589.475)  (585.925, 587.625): -0.24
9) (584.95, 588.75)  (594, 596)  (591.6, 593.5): -0.02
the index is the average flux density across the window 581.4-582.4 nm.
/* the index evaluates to 1.24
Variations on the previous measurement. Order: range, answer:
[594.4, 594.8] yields 1.33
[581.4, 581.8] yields 1.18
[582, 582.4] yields 1.3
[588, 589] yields 1.08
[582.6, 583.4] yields 1.25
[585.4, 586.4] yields 1.27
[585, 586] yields 1.27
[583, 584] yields 1.27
